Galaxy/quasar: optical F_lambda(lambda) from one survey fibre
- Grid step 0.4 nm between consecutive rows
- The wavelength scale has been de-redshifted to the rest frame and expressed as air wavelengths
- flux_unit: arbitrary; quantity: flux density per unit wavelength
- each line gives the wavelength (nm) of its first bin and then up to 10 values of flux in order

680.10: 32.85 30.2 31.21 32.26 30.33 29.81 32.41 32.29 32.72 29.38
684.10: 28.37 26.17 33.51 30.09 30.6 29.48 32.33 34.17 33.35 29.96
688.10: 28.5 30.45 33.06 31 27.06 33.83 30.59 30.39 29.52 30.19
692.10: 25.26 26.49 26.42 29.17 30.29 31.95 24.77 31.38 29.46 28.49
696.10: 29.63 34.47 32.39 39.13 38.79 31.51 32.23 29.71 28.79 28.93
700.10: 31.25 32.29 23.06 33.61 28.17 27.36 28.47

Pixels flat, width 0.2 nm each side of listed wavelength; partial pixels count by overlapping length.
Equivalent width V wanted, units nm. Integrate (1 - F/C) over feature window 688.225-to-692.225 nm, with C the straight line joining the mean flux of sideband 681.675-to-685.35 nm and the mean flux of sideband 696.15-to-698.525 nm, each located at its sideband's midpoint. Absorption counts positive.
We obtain 0.28 nm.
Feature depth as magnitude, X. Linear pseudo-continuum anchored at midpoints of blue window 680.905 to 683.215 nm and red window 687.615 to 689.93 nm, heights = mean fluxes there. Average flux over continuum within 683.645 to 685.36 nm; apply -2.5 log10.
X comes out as 0.05 mag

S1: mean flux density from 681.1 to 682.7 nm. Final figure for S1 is 31.2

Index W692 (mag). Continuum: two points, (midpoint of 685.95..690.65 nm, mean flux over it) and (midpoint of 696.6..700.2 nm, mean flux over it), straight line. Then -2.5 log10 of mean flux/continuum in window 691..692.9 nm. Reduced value 0.14 mag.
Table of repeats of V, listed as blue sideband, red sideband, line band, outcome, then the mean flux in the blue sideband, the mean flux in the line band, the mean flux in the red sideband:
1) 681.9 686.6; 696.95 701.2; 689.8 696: 0.40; 30.6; 29.2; 31.6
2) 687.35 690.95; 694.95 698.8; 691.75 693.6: 0.25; 30.7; 27.3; 32.8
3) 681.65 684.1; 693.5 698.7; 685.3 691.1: 0.06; 31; 31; 31.9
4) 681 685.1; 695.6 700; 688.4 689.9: 0.05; 30.7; 30.4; 32.3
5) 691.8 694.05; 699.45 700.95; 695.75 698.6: -0.49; 27.9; 33.8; 29.5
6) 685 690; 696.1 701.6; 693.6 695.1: 0.09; 31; 29.6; 31.9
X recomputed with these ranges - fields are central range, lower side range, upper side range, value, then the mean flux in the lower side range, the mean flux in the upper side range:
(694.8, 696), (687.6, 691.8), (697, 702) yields 0.05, 30.4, 31.4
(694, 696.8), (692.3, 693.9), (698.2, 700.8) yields -0.04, 28.1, 30.3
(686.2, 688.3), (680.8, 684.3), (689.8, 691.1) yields -0.01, 31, 31.3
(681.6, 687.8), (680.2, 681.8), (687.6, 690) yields -0.01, 31.2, 30.2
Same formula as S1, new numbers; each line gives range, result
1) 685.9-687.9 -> 31.9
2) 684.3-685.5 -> 29.9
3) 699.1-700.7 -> 30.3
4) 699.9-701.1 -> 28.9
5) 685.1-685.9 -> 30.3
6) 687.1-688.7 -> 30.6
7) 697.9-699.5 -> 30.6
